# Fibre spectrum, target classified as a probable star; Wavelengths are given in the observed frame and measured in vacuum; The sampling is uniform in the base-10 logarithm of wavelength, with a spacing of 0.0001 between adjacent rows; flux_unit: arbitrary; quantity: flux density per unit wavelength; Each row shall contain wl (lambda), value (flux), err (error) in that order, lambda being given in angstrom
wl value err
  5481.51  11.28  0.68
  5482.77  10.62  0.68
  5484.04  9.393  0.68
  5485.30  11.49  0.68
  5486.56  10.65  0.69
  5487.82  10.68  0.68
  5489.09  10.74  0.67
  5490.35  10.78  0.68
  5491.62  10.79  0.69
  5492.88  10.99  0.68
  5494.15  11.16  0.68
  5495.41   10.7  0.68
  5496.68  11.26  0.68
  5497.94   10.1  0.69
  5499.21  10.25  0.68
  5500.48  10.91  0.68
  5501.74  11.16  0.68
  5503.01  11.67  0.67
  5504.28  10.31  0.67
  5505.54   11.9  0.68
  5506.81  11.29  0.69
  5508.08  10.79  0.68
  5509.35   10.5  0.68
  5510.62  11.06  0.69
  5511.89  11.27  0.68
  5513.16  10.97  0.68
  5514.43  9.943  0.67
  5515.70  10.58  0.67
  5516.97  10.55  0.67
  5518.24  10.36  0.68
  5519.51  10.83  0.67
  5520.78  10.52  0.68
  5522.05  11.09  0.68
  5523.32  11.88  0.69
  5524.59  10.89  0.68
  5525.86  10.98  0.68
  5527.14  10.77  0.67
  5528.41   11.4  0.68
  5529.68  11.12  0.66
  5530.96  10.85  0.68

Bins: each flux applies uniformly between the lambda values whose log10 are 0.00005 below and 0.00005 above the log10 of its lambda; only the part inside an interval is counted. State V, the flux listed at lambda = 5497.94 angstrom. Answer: 10.1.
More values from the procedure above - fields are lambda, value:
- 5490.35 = 10.78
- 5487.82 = 10.68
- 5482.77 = 10.62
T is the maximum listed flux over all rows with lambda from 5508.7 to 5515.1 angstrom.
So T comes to 11.27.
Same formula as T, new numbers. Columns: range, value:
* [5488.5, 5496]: 11.16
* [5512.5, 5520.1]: 10.97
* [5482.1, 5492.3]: 11.49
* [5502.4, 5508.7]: 11.9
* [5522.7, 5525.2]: 11.88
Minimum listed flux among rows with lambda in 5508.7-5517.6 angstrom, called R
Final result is 9.943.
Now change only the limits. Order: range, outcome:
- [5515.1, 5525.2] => 10.36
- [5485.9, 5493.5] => 10.65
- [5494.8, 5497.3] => 10.7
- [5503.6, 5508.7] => 10.31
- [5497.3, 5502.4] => 10.1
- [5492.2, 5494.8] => 10.99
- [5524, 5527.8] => 10.77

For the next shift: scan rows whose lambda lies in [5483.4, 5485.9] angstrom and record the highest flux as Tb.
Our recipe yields 11.49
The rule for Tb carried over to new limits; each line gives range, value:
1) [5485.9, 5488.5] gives 10.68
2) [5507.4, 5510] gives 10.79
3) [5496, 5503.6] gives 11.67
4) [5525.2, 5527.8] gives 10.98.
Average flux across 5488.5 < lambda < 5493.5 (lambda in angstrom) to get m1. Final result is 10.8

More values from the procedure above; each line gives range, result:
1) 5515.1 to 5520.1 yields 10.6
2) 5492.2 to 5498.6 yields 10.8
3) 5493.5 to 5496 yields 10.9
